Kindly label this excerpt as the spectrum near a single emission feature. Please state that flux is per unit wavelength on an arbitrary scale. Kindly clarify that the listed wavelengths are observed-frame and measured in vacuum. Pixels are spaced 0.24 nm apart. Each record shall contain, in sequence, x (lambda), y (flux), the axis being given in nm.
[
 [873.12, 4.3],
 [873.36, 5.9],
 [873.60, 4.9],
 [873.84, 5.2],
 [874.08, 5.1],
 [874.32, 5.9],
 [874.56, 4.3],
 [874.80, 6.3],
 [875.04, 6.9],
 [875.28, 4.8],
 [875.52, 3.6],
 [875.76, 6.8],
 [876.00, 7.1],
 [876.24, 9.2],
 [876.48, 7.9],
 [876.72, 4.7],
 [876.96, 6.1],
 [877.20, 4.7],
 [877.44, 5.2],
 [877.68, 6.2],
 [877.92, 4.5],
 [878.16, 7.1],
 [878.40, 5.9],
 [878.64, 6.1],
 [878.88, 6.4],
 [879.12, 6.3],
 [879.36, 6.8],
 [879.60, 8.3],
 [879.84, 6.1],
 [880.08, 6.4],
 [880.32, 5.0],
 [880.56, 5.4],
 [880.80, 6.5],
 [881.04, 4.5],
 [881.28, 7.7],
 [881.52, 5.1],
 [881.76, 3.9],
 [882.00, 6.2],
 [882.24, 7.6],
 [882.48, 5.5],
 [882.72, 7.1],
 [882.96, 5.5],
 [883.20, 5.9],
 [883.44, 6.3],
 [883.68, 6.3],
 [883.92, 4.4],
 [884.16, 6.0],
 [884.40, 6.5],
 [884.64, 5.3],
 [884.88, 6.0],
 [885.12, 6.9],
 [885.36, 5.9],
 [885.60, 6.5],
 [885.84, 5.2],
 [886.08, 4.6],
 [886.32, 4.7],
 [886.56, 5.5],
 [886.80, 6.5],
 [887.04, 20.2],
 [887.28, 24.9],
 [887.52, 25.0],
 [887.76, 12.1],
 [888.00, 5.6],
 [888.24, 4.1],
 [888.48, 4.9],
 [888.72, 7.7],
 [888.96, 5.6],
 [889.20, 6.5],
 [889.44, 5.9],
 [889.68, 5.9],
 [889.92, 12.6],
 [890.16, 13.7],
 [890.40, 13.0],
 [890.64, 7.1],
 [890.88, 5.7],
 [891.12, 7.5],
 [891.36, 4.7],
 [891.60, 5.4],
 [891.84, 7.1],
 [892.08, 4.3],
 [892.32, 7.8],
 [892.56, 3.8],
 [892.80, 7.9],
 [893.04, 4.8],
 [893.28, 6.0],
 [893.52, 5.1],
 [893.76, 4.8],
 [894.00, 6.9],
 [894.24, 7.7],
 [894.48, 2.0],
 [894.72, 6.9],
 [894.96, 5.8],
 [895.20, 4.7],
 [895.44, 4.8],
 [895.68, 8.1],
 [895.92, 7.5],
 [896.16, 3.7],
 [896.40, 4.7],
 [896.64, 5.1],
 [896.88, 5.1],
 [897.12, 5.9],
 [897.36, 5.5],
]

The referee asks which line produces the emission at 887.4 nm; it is H-alpha 6563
